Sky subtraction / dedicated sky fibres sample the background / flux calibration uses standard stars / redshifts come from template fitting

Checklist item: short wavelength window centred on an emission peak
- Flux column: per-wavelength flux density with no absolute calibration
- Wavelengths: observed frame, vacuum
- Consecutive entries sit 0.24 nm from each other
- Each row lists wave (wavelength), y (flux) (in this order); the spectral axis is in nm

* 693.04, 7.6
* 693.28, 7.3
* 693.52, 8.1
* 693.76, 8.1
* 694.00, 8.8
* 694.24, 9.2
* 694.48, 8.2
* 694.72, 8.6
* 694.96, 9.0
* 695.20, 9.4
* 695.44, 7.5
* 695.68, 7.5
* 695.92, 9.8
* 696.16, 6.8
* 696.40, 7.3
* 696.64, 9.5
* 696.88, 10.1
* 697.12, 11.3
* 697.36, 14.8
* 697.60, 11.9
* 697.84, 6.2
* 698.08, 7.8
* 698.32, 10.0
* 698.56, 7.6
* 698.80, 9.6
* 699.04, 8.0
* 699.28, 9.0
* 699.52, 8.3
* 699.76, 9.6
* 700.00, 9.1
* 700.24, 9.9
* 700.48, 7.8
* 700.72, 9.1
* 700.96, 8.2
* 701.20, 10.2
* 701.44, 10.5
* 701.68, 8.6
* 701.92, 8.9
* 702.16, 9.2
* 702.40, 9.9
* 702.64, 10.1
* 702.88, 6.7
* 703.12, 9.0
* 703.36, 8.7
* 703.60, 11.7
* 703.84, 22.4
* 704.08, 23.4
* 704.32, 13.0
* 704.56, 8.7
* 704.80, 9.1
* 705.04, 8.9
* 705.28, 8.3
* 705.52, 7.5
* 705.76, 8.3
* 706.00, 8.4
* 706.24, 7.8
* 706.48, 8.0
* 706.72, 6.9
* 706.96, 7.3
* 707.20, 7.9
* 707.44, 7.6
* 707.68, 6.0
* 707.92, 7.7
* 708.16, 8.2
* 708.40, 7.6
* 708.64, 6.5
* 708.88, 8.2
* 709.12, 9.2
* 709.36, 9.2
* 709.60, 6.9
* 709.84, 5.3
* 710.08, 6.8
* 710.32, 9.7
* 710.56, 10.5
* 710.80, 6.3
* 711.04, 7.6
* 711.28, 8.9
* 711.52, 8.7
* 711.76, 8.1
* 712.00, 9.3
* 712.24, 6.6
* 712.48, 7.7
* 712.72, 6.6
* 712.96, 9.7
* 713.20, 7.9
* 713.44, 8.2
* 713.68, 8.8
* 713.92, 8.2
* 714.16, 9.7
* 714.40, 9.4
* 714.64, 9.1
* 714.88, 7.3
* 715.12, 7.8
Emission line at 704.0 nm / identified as [O III] 5007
